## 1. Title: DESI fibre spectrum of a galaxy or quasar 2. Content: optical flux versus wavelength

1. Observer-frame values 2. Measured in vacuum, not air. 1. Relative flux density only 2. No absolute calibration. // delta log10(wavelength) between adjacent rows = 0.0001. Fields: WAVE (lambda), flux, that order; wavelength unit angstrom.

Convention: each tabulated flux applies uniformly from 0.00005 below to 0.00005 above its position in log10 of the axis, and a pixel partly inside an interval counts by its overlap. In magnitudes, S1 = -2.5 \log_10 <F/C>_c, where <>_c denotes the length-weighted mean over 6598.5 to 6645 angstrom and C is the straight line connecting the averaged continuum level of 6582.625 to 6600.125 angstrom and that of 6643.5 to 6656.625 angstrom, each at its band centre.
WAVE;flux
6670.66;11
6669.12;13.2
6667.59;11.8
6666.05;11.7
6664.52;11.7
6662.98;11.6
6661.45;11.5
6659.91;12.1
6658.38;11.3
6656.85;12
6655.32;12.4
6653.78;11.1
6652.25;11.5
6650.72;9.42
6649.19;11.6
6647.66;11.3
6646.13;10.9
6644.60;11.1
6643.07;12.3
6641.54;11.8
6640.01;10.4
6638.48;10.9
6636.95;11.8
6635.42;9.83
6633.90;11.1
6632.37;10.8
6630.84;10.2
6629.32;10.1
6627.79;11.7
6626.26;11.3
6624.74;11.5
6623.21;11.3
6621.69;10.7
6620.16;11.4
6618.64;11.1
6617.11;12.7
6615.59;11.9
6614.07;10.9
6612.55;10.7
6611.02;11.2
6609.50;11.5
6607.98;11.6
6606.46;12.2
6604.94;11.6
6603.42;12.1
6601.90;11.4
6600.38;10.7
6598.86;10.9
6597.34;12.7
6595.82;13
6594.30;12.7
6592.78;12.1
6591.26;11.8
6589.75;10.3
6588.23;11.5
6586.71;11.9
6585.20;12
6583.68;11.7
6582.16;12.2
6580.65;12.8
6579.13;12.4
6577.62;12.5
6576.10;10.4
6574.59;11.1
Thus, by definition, 0.03 mag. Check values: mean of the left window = 11.8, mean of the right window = 11.2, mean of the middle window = 11.3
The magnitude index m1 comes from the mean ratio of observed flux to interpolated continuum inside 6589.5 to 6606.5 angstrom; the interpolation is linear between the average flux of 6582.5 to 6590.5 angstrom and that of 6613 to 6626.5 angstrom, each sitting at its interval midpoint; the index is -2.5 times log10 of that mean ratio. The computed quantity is -0.03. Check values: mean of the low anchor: 11.5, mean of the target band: 11.8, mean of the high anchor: 11.4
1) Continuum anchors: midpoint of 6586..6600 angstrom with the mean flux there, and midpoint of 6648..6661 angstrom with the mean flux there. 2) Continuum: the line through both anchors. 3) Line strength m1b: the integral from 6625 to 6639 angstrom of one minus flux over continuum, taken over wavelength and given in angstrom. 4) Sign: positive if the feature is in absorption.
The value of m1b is 0.8 angstrom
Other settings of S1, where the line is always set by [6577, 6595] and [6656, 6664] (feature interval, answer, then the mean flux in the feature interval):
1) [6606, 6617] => 0.04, 11.5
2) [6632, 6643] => 0.07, 11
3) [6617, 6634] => 0.07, 11.1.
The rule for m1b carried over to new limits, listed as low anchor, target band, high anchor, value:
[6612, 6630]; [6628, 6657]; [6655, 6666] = 1.2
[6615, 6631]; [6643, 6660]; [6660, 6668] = 0.3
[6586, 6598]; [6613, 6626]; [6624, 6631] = -0.2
